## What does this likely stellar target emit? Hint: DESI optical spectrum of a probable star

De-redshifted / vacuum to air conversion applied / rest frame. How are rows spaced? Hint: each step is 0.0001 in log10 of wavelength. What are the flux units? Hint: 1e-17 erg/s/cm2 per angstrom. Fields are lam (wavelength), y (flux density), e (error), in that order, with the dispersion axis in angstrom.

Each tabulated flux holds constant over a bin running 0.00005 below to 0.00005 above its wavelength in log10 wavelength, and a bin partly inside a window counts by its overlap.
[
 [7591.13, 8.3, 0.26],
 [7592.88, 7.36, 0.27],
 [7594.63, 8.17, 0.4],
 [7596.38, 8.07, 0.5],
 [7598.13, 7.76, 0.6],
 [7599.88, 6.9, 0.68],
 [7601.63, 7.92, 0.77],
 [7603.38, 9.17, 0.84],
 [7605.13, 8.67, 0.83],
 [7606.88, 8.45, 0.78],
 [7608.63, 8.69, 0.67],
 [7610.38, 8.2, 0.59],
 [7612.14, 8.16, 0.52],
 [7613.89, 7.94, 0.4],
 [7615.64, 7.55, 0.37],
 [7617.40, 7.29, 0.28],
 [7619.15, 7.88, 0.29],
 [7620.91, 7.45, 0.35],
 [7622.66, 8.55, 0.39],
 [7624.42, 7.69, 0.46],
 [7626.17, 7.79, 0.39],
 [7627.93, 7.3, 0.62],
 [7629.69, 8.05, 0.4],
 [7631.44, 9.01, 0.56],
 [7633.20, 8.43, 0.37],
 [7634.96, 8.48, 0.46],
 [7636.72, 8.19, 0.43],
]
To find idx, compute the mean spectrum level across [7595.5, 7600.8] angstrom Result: 7.58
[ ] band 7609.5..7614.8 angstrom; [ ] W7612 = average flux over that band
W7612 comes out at 8.1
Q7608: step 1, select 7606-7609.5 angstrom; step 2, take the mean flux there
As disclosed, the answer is 8.58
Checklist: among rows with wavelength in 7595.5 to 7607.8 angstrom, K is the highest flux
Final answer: 9.17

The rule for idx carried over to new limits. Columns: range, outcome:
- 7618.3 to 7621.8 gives 7.67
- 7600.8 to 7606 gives 8.59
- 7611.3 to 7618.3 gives 7.74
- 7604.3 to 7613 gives 8.43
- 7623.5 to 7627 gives 7.75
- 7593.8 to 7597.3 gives 8.11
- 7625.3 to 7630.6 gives 7.72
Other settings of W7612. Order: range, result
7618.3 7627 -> 7.87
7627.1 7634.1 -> 8.2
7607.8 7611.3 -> 8.43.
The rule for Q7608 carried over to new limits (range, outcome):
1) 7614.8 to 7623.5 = 7.74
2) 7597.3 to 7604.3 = 7.95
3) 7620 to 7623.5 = 7.99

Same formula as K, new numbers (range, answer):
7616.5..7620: 7.88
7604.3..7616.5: 8.69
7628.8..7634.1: 9.01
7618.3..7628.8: 8.55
